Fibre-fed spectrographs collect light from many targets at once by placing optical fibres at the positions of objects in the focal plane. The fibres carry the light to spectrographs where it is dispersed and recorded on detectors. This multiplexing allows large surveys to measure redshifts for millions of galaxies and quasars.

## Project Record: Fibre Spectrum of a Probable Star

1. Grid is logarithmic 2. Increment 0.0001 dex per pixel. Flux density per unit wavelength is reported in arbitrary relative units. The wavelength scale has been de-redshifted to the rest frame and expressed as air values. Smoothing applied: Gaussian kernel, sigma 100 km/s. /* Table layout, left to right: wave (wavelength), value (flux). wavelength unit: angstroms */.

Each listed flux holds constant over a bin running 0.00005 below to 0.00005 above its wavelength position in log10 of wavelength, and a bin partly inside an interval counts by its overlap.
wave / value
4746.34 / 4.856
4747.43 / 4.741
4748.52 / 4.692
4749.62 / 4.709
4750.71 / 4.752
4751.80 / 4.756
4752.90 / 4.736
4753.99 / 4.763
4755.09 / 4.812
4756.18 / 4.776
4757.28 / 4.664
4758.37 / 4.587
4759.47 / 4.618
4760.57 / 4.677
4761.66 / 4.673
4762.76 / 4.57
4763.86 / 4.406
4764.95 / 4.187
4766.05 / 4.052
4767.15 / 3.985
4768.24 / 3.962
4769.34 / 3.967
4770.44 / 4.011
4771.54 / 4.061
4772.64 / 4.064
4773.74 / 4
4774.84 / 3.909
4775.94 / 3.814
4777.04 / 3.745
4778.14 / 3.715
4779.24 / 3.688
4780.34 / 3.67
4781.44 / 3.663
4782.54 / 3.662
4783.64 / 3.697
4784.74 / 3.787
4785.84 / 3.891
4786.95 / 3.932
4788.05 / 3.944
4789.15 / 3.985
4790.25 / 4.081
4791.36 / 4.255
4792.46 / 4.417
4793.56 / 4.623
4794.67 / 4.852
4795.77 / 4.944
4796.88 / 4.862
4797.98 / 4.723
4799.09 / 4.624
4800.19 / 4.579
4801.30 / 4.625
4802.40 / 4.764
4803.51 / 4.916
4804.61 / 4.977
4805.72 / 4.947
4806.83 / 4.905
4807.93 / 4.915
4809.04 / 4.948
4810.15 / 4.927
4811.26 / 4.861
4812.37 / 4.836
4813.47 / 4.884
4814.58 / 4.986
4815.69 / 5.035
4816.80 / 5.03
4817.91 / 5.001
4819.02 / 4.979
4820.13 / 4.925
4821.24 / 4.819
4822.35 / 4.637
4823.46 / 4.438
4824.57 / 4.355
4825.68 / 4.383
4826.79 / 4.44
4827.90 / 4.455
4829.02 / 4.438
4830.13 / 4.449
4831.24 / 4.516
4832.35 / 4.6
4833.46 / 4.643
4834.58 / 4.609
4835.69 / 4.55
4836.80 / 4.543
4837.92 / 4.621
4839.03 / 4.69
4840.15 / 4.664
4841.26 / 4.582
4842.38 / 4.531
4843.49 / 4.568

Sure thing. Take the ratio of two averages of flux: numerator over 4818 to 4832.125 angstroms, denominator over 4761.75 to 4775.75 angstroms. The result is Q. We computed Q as 1.1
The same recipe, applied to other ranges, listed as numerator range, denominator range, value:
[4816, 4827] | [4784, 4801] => 1.08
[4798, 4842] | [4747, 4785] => 1.11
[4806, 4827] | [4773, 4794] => 1.23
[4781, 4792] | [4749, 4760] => 0.83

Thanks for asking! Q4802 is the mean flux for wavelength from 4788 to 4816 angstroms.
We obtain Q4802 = 4.72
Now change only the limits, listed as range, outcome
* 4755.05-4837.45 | 4.45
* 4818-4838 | 4.59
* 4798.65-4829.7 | 4.77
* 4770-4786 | 3.82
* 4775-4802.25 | 4.16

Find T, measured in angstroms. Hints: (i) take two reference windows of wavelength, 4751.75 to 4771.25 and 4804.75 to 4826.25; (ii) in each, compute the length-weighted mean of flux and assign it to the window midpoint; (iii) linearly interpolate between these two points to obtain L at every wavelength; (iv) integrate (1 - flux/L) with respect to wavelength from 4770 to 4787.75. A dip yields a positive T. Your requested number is 2.9 angstroms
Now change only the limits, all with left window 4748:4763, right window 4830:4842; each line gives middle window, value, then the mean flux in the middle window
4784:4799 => 1.03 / 4.33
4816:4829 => -0.18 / 4.67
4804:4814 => -0.61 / 4.91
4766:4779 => 2.08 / 3.93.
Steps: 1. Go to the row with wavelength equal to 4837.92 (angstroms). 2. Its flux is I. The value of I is 4.621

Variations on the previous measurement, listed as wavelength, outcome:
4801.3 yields 4.625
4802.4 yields 4.764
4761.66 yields 4.673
